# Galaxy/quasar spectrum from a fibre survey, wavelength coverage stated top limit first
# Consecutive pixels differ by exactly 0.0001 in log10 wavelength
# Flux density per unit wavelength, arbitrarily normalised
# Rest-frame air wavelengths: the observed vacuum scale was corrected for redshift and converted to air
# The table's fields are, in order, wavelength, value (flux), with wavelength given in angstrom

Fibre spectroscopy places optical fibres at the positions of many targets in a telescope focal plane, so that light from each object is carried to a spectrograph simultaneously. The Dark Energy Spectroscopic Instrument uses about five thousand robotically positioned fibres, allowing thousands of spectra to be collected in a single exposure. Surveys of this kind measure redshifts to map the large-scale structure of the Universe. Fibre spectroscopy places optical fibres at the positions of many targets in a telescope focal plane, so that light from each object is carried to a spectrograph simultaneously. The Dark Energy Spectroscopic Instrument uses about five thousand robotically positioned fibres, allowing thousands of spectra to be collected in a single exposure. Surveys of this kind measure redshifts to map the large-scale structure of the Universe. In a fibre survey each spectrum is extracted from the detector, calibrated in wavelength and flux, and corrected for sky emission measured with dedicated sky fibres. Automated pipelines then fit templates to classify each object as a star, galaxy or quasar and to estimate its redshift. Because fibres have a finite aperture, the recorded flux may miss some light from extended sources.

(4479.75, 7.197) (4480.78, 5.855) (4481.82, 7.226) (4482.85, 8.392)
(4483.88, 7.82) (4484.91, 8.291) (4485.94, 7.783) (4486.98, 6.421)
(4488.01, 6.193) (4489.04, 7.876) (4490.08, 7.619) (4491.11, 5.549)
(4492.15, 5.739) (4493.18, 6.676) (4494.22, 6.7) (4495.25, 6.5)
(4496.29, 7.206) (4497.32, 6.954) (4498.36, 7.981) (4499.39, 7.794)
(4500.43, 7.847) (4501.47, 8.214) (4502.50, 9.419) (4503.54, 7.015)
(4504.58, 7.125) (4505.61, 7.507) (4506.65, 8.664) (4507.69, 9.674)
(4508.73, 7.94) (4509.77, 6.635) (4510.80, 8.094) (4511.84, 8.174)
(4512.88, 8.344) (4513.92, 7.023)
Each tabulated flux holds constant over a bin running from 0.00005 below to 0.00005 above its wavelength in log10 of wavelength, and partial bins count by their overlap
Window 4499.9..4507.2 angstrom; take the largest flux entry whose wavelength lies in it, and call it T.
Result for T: 9.419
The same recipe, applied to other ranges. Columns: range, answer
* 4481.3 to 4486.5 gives 8.392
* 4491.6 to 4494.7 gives 6.7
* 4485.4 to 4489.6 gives 7.876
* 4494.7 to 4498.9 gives 7.981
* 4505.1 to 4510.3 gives 9.674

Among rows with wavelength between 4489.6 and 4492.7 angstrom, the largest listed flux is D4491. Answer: 7.619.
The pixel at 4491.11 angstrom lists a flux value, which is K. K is 5.549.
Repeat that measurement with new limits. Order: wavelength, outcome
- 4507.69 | 9.674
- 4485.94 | 7.783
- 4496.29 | 7.206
